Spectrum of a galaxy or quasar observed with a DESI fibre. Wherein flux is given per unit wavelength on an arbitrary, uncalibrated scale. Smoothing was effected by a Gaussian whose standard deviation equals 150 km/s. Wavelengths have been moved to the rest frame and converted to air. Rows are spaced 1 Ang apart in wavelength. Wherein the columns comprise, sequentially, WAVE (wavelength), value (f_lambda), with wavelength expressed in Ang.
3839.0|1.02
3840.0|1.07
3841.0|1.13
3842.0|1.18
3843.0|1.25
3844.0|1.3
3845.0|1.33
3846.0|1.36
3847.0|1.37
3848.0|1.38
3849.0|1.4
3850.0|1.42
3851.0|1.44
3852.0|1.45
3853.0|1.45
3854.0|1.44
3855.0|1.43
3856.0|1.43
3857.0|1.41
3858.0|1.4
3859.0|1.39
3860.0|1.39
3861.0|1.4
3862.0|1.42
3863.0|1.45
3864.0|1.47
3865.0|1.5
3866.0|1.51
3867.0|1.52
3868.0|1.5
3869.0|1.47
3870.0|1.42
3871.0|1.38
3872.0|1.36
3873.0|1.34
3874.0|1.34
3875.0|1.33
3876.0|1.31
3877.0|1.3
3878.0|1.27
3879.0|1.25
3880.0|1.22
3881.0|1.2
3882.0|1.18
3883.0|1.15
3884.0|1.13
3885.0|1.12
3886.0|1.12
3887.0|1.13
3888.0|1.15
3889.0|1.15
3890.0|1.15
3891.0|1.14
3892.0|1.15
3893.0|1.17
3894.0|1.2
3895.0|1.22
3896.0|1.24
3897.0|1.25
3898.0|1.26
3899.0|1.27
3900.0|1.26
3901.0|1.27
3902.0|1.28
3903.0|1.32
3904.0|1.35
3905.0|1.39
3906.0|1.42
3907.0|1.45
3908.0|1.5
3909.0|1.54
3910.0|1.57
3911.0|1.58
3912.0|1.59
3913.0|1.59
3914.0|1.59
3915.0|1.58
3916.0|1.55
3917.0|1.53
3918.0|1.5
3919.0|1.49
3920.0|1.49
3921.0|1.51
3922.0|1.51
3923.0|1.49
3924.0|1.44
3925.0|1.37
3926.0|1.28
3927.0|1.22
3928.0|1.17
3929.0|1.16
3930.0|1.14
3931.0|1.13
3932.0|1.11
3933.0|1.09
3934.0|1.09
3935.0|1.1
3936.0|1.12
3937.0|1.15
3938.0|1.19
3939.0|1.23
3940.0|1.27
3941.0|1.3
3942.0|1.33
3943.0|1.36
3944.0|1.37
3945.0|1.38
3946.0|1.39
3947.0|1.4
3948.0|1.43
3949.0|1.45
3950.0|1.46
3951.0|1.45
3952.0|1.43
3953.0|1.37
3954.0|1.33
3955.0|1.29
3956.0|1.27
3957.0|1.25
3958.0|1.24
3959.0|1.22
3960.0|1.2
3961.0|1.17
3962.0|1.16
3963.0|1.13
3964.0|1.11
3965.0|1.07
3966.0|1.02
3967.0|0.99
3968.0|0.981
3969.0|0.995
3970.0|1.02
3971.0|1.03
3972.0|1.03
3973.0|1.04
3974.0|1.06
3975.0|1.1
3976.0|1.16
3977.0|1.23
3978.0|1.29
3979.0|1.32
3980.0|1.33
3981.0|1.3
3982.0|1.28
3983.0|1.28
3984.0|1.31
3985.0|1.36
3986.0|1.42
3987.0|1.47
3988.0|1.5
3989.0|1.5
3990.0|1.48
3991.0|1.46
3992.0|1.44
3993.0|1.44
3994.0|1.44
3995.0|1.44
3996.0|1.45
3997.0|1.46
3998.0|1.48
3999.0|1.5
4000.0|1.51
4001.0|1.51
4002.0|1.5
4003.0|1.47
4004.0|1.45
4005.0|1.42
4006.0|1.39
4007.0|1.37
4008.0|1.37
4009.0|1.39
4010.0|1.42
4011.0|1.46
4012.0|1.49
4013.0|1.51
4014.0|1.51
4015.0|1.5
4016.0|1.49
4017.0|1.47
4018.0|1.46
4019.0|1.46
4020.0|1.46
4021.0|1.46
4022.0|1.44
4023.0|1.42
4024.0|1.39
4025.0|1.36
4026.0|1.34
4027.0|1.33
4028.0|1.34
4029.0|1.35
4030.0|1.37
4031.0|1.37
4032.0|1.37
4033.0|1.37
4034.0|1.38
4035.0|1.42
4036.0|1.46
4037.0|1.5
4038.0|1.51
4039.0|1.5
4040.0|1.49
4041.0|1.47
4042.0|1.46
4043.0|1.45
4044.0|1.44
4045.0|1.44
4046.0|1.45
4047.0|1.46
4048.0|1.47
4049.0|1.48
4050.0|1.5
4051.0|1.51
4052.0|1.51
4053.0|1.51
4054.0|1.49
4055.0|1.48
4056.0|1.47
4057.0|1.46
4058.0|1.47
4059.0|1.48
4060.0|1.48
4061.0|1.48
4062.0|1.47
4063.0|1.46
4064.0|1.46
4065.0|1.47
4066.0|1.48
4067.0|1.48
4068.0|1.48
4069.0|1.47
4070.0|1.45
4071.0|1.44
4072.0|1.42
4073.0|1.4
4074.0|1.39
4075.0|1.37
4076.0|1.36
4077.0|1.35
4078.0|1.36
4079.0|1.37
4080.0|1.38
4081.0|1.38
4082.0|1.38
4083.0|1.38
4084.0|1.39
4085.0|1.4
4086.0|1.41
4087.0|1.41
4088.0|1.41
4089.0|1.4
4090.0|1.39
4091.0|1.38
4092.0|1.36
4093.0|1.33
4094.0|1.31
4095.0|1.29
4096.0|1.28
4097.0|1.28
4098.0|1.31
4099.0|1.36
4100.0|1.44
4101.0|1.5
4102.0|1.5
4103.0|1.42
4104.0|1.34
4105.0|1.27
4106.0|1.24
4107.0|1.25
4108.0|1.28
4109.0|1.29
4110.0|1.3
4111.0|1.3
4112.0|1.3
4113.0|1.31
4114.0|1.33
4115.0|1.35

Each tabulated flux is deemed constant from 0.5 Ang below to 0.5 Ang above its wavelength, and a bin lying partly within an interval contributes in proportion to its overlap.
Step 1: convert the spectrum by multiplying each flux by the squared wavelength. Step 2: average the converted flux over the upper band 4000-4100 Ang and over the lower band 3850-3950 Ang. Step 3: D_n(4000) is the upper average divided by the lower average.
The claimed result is 1.1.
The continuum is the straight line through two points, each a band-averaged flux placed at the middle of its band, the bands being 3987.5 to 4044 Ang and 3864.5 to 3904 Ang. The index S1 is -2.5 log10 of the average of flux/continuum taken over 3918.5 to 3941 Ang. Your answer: 0.06 mag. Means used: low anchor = 1.27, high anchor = 1.44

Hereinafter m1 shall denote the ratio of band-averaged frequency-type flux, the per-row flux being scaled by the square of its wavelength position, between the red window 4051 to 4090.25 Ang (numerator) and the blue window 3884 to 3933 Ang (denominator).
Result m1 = 1.17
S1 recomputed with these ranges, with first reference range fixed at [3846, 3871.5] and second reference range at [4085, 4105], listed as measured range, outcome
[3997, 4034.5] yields -0.03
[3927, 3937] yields 0.24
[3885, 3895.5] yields 0.23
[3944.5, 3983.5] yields 0.15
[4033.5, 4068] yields -0.07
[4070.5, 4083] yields 0.00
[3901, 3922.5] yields -0.05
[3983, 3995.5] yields -0.03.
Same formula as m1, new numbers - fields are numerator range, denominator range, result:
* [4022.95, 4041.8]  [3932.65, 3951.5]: 1.14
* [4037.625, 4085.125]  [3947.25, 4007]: 1.16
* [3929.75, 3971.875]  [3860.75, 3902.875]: 0.98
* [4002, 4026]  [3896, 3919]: 1.06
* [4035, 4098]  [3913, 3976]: 1.20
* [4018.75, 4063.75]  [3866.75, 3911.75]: 1.20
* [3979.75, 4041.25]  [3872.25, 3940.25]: 1.16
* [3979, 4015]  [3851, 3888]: 1.13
